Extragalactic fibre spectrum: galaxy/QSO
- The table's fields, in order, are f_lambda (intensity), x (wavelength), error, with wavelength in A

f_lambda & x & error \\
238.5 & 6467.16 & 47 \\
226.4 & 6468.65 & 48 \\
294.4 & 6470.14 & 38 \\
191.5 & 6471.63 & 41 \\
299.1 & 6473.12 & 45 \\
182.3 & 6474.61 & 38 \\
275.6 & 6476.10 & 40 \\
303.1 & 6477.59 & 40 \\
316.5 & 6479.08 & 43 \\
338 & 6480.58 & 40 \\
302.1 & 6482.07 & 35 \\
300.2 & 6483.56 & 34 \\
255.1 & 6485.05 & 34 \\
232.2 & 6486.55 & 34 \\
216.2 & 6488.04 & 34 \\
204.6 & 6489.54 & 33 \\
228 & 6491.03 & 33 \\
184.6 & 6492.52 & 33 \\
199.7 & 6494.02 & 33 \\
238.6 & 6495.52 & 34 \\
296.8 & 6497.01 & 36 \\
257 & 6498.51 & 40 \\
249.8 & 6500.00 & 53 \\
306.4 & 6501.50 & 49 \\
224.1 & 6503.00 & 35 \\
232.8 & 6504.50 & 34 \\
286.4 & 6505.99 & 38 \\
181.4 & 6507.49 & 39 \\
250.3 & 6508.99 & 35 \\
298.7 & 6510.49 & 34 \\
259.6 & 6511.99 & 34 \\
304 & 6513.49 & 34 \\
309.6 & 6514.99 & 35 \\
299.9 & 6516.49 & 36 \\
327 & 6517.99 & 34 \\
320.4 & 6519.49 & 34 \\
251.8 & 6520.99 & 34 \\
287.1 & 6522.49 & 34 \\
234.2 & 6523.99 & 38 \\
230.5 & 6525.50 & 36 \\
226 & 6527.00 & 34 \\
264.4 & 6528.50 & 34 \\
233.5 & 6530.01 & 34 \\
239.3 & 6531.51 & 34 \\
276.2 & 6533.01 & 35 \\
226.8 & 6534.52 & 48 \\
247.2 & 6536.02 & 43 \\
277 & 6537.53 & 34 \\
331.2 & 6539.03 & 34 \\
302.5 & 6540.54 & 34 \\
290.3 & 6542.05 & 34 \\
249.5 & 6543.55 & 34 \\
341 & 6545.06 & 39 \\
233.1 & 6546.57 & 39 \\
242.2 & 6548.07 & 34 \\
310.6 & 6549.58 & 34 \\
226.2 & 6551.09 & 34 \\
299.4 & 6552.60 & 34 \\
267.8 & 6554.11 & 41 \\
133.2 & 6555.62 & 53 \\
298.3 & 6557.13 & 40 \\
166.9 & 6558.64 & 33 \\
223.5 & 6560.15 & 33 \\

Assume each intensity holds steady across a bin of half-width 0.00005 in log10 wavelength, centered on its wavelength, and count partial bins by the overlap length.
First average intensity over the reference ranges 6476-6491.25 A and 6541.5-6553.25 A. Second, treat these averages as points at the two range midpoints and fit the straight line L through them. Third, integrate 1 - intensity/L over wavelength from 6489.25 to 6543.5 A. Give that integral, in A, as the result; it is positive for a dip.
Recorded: 2.3 A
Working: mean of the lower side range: 271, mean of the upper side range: 274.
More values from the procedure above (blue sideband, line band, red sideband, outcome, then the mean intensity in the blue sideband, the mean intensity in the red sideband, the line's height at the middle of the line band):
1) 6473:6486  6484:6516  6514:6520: 5.5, 284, 314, 300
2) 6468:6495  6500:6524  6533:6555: -1.0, 253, 274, 263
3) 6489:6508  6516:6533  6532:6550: -0.2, 239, 276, 262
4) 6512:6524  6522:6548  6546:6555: 1.2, 293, 262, 277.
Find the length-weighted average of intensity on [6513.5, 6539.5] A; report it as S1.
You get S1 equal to 270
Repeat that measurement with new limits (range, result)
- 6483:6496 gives 227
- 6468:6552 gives 263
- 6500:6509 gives 247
